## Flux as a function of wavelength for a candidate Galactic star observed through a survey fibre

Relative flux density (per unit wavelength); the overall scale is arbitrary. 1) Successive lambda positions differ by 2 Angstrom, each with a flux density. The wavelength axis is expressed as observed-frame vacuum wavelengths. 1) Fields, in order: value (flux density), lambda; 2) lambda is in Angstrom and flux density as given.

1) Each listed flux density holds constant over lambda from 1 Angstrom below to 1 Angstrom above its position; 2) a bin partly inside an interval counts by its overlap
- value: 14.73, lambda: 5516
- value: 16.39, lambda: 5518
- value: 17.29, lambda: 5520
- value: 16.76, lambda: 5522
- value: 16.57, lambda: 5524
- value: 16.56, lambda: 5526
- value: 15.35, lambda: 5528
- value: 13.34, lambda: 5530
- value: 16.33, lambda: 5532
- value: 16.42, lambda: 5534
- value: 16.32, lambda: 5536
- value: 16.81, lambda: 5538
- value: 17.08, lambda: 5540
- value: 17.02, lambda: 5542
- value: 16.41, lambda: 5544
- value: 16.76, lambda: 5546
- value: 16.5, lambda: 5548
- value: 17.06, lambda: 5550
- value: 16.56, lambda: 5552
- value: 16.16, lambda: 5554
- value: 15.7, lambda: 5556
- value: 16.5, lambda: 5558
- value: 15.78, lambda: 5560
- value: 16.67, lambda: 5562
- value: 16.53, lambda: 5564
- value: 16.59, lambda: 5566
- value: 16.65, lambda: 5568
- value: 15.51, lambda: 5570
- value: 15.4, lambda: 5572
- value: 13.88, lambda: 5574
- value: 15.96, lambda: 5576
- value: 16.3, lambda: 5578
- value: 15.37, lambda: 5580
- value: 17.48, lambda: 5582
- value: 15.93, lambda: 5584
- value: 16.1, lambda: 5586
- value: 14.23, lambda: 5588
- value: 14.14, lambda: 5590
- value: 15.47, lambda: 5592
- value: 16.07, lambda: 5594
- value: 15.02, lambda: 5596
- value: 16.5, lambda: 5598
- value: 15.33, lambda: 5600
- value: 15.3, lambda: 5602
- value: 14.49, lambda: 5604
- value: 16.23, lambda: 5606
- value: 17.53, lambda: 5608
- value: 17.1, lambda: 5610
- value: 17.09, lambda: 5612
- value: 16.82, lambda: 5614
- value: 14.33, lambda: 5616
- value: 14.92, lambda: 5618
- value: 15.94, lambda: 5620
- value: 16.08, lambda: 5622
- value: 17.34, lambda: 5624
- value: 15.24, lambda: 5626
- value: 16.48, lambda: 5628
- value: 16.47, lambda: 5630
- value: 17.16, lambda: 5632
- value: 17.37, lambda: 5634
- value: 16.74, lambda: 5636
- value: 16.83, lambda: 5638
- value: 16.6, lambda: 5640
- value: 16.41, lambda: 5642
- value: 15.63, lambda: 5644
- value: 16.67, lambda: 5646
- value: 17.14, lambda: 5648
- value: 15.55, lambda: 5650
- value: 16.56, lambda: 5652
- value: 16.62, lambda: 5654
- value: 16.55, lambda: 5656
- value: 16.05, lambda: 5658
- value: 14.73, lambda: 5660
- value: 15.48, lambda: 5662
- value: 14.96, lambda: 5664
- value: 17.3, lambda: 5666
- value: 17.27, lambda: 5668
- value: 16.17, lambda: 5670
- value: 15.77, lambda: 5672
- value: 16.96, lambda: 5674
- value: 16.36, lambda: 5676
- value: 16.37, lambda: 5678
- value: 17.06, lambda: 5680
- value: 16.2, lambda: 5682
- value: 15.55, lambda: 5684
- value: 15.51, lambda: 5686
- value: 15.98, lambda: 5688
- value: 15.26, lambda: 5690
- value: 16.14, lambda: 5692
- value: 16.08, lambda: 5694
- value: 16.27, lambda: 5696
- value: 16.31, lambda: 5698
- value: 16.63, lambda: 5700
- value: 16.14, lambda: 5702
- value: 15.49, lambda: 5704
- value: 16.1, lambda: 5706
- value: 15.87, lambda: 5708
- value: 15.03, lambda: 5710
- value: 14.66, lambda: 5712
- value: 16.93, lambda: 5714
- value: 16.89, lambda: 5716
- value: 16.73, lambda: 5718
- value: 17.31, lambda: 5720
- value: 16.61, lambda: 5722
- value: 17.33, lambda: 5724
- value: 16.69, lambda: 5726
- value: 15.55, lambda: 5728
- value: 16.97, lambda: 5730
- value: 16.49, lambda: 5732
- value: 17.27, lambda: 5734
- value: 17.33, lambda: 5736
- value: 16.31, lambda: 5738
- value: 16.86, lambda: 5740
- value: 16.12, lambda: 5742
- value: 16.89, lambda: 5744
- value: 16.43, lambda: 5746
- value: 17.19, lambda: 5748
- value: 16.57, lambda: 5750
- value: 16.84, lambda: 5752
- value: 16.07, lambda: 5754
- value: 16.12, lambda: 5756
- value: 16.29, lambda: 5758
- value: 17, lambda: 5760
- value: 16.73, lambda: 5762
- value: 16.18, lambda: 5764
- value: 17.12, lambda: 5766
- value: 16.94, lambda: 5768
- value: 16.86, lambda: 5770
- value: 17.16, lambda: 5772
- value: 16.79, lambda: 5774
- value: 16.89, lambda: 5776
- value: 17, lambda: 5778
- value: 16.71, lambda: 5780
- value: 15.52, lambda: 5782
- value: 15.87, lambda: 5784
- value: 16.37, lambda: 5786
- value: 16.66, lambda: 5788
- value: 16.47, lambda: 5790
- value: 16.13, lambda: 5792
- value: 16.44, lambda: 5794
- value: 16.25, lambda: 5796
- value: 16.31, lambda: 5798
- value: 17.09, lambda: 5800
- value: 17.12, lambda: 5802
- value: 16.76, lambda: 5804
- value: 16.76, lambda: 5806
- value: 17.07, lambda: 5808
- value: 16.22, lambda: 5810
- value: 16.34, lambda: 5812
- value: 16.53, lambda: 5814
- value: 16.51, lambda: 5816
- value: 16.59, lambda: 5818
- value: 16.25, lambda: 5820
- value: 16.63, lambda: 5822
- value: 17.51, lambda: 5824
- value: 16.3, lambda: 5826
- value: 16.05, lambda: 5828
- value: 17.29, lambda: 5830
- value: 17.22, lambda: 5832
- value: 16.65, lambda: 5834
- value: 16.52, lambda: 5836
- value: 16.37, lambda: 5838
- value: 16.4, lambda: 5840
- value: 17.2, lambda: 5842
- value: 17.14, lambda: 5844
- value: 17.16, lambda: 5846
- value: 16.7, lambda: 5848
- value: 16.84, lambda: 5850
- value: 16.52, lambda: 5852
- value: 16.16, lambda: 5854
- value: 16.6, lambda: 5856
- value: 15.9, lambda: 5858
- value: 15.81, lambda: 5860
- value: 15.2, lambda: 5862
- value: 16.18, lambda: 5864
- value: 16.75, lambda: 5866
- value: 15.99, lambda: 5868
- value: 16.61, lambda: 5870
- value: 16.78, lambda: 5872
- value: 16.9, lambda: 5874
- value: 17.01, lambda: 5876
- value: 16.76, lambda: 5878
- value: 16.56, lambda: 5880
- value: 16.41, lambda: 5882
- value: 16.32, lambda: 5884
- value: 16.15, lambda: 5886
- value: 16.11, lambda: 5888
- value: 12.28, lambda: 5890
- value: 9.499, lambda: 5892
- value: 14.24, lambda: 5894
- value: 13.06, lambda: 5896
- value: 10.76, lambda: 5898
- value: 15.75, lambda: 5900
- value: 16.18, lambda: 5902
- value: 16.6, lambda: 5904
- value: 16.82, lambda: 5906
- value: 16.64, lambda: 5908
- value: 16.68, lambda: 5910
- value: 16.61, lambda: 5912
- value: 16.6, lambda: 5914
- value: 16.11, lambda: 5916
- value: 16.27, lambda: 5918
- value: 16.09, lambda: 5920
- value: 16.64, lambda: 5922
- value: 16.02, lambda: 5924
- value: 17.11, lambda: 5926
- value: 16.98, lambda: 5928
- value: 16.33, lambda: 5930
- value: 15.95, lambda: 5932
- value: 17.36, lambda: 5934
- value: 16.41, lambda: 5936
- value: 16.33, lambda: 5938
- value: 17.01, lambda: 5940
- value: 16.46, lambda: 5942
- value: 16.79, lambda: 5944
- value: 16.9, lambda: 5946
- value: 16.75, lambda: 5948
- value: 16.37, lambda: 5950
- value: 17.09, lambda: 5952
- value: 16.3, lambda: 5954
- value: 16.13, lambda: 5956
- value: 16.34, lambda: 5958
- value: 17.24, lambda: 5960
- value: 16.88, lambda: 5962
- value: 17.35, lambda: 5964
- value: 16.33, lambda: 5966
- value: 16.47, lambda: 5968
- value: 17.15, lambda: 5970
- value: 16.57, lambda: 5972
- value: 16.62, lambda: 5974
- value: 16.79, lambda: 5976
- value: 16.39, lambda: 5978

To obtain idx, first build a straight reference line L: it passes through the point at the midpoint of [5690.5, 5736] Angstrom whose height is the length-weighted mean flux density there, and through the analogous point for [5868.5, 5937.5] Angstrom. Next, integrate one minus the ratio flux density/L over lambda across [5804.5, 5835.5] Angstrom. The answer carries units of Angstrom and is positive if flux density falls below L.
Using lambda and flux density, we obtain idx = -1.1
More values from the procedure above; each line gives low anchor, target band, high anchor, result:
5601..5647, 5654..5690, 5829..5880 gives 0.5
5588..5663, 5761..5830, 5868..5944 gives -2.7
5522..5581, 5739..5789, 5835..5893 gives -1.5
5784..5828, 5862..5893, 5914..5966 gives 1.6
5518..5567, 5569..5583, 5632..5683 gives 0.6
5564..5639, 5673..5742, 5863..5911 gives -2.2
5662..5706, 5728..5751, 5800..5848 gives -0.5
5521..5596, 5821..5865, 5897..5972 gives -0.6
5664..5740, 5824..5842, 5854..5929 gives -0.8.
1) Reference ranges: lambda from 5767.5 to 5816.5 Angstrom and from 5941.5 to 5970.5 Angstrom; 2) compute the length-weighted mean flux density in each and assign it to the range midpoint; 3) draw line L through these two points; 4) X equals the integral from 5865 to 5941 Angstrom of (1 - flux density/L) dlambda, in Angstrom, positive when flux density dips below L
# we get 3.43 Angstrom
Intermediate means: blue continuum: 16.6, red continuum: 16.7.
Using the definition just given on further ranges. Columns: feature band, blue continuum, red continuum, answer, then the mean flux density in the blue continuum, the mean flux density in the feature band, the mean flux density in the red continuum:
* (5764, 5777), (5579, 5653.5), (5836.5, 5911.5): -0.8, 16.1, 16.9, 15.9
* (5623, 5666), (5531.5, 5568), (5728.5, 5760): 0.6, 16.5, 16.3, 16.6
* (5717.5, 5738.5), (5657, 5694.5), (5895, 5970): -0.9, 16.1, 16.8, 16.3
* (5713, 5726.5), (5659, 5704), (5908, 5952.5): -0.6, 16.1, 16.9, 16.6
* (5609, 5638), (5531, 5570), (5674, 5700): -0.1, 16.5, 16.4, 16.1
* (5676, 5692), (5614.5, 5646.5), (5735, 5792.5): 0.4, 16.3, 16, 16.6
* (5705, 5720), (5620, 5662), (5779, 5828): 0.3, 16.4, 16.1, 16.5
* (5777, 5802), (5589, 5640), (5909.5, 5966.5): -0.1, 16.1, 16.4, 16.6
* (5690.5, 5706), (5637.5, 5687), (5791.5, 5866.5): 0.2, 16.2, 16.1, 16.6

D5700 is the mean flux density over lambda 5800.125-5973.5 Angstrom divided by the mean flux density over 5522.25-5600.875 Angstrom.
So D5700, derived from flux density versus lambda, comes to 1.02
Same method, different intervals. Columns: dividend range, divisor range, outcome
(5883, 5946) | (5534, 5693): 0.98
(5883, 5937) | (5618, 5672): 0.96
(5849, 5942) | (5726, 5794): 0.96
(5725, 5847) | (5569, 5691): 1.04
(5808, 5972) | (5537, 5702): 1.01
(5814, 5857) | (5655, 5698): 1.04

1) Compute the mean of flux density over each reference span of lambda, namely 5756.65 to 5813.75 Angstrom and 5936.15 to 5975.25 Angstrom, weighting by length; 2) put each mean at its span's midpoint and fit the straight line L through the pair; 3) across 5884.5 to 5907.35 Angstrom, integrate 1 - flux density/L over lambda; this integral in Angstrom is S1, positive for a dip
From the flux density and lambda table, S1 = 3.1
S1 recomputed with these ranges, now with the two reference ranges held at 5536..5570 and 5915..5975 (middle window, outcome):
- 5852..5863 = 0.4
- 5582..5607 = 1.6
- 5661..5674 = 0.3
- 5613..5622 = 0.5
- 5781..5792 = 0.3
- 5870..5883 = -0.1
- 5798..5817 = -0.1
